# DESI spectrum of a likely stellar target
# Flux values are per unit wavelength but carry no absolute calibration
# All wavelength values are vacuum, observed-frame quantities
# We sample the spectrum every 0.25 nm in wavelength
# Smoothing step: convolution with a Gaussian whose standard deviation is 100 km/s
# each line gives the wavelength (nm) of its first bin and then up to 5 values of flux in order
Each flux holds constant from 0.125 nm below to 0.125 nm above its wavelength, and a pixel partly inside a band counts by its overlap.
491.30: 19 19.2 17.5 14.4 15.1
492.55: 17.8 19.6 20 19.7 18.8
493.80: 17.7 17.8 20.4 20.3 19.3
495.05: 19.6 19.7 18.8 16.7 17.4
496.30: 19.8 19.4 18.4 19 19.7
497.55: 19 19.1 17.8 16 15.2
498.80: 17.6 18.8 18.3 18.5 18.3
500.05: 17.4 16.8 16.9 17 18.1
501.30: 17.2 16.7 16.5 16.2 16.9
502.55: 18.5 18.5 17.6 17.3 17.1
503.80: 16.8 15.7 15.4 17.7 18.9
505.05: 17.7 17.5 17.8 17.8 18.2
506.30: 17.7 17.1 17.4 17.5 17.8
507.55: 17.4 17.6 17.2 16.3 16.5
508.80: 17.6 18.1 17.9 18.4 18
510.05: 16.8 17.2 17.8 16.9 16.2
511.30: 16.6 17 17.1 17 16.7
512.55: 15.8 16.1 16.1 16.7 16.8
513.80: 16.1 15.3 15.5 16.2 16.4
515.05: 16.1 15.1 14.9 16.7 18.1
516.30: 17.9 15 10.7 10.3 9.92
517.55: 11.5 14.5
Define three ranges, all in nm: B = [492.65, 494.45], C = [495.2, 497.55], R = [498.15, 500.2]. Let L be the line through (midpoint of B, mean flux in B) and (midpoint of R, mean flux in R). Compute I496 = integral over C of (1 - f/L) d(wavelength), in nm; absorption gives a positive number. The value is -0.06 nm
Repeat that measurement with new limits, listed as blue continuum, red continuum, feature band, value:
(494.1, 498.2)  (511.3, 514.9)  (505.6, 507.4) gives -0.03 nm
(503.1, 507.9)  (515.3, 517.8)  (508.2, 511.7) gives -0.27 nm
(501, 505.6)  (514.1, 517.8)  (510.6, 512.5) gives -0.15 nm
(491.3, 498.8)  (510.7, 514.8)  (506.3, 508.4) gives -0.04 nm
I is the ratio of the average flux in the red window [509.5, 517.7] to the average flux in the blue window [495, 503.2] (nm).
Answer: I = 0.88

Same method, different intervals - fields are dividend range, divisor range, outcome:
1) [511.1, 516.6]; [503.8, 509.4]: 0.94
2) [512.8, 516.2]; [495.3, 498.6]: 0.88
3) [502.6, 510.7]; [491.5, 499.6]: 0.95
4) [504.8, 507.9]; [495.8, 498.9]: 0.97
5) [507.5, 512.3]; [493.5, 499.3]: 0.93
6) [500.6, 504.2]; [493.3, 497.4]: 0.90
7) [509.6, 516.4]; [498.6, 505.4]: 0.95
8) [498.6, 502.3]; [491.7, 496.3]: 0.94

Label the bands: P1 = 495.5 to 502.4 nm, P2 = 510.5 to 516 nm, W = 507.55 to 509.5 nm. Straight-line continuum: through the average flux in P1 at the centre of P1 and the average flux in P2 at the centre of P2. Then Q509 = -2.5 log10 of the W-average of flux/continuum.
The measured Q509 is -0.04 mag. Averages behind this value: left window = 17.8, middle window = 17.4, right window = 16.3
